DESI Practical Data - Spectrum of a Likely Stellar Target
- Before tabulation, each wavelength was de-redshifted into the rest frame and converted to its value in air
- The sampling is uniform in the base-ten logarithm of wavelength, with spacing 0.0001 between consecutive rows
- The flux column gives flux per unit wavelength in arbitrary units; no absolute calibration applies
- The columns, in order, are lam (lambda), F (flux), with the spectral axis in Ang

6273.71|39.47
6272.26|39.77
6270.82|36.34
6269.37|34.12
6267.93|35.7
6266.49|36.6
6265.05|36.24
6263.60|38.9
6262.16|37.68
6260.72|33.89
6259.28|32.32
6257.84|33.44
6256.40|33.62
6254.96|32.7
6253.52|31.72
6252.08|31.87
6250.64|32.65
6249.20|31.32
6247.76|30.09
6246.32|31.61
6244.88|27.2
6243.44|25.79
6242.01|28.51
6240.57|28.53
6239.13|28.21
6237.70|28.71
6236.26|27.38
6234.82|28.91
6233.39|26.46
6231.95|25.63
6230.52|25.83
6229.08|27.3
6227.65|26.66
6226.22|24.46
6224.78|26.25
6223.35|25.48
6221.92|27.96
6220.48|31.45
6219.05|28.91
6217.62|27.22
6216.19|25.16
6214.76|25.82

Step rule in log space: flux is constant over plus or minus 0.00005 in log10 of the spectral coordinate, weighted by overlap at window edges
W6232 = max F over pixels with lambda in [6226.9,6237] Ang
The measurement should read 28.91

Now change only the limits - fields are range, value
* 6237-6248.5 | 31.61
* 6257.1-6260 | 33.44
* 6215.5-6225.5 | 31.45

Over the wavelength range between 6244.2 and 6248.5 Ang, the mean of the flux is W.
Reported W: 29.6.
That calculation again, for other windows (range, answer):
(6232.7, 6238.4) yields 27.9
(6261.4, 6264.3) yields 38.3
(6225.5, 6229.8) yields 26.2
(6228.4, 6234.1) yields 26.3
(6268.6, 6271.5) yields 35.2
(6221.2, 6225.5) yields 26.6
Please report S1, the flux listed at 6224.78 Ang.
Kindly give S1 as 26.25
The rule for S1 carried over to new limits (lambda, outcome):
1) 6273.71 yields 39.47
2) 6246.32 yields 31.61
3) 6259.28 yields 32.32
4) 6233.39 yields 26.46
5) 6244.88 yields 27.2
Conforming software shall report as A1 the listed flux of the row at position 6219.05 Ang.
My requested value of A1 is 28.91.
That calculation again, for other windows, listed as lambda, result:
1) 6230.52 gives 25.83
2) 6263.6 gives 38.9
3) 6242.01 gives 28.51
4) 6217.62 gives 27.22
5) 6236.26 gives 27.38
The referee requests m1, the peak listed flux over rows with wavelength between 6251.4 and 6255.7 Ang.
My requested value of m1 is 32.7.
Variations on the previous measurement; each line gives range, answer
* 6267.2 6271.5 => 36.34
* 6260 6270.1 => 38.9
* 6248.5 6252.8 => 32.65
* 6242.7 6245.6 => 27.2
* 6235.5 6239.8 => 28.71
